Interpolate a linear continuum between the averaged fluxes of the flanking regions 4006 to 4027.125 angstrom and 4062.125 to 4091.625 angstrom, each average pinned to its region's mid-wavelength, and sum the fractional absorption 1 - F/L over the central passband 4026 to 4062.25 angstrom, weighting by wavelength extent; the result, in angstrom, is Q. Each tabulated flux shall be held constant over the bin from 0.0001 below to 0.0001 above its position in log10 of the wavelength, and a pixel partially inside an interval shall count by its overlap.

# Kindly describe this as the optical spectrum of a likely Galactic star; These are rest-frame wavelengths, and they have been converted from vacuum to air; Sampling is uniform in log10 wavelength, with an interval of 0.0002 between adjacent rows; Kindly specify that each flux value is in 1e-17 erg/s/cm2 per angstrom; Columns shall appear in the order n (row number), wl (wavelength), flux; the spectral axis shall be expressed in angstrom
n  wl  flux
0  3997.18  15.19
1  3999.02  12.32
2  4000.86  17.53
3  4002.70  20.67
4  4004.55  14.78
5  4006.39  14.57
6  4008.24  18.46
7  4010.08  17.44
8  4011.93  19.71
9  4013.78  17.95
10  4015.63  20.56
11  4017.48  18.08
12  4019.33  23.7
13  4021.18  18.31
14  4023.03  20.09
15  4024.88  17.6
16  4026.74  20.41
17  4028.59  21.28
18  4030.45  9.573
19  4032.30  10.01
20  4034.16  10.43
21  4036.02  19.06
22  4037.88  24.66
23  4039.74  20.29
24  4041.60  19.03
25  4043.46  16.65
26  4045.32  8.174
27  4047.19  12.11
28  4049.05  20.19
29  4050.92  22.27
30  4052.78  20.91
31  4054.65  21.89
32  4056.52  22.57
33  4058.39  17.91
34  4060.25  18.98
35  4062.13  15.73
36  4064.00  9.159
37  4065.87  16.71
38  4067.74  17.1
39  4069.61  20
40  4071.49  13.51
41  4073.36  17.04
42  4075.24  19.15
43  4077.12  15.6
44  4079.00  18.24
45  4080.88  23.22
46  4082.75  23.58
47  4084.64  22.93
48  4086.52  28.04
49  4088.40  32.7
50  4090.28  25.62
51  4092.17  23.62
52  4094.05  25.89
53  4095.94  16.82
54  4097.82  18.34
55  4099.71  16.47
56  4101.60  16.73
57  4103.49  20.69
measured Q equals 3.5 angstrom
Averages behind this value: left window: 19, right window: 20.1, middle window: 17.6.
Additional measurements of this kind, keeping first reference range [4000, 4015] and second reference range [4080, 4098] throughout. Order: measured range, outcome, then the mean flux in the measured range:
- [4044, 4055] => 2.00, 17.3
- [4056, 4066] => 2.45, 16.6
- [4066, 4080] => 3.52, 17.2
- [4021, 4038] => 2.37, 16.7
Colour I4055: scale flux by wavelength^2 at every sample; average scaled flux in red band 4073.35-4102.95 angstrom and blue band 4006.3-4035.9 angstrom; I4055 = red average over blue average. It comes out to 1.3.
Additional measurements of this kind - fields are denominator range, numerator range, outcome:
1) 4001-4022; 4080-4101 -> 1.31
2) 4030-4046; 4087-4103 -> 1.46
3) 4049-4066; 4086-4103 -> 1.23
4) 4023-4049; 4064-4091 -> 1.28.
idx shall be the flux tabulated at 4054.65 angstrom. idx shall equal 21.89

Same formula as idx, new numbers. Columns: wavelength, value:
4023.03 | 20.09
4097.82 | 18.34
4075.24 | 19.15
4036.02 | 19.06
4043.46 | 16.65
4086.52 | 28.04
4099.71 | 16.47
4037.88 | 24.66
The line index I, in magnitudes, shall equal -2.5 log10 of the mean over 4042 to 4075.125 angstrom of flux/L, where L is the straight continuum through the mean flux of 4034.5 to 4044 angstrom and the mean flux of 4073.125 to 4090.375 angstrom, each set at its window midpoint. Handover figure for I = 0.21 mag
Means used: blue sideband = 19.5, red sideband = 22.7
